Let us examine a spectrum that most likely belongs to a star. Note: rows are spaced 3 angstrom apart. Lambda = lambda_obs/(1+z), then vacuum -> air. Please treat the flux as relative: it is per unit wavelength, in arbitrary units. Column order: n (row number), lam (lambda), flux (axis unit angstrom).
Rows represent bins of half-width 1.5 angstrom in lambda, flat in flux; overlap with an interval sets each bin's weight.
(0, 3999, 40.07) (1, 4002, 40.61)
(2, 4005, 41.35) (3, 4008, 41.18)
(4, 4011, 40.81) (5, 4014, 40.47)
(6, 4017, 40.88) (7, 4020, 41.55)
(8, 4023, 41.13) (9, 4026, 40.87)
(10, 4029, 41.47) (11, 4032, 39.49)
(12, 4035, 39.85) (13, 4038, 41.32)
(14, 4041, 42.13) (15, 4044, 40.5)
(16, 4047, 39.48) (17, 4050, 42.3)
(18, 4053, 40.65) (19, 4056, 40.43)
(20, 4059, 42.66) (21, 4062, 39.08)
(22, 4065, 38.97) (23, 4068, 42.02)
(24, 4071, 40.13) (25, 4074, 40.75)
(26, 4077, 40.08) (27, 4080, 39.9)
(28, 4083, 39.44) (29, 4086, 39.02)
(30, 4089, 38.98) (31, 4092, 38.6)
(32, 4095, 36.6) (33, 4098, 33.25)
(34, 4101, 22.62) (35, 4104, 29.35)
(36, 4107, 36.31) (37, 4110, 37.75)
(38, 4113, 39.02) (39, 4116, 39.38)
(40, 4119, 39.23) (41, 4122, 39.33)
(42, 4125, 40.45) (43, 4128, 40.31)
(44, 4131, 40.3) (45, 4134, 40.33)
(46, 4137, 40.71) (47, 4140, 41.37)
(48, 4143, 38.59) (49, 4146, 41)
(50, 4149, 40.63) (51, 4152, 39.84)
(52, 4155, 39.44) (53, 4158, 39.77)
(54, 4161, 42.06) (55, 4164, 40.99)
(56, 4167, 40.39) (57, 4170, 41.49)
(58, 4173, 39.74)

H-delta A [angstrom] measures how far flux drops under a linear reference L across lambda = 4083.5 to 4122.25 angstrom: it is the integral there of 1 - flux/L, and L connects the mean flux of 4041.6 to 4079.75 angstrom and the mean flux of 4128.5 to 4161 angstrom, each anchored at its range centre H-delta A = 4.2 angstrom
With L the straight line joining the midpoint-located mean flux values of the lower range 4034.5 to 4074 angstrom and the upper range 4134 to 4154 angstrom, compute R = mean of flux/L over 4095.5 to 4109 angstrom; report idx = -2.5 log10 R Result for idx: 0.29 mag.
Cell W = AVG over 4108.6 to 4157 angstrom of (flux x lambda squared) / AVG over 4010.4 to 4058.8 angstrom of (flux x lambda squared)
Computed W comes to 1.0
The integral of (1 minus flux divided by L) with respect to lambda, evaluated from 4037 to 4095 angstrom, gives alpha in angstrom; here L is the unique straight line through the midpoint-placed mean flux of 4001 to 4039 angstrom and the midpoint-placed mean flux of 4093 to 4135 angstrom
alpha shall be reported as -2.1 angstrom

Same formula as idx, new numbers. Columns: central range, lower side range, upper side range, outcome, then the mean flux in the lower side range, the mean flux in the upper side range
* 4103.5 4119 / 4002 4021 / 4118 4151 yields 0.092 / 41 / 40.2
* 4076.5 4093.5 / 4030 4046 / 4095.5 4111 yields -0.144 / 40.6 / 32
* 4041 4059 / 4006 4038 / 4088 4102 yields -0.073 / 40.8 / 34.2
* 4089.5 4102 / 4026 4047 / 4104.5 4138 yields 0.175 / 40.7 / 39.1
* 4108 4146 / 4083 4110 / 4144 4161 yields -0.055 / 34.8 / 40.3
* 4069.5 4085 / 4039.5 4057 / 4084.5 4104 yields -0.091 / 40.9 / 34.4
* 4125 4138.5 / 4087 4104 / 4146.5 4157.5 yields -0.073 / 33.7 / 40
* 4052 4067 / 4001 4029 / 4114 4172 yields 0.010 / 41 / 40.3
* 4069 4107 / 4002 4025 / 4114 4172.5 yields 0.112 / 41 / 40.3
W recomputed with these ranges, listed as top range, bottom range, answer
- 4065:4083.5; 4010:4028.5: 1.01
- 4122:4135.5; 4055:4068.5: 1.03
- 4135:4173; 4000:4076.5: 1.05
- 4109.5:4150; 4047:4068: 1.02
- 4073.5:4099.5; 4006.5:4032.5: 0.97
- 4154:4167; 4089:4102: 1.24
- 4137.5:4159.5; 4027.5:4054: 1.04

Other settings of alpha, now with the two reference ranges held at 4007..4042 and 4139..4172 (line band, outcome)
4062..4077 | 0.2 angstrom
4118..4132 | 0.2 angstrom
